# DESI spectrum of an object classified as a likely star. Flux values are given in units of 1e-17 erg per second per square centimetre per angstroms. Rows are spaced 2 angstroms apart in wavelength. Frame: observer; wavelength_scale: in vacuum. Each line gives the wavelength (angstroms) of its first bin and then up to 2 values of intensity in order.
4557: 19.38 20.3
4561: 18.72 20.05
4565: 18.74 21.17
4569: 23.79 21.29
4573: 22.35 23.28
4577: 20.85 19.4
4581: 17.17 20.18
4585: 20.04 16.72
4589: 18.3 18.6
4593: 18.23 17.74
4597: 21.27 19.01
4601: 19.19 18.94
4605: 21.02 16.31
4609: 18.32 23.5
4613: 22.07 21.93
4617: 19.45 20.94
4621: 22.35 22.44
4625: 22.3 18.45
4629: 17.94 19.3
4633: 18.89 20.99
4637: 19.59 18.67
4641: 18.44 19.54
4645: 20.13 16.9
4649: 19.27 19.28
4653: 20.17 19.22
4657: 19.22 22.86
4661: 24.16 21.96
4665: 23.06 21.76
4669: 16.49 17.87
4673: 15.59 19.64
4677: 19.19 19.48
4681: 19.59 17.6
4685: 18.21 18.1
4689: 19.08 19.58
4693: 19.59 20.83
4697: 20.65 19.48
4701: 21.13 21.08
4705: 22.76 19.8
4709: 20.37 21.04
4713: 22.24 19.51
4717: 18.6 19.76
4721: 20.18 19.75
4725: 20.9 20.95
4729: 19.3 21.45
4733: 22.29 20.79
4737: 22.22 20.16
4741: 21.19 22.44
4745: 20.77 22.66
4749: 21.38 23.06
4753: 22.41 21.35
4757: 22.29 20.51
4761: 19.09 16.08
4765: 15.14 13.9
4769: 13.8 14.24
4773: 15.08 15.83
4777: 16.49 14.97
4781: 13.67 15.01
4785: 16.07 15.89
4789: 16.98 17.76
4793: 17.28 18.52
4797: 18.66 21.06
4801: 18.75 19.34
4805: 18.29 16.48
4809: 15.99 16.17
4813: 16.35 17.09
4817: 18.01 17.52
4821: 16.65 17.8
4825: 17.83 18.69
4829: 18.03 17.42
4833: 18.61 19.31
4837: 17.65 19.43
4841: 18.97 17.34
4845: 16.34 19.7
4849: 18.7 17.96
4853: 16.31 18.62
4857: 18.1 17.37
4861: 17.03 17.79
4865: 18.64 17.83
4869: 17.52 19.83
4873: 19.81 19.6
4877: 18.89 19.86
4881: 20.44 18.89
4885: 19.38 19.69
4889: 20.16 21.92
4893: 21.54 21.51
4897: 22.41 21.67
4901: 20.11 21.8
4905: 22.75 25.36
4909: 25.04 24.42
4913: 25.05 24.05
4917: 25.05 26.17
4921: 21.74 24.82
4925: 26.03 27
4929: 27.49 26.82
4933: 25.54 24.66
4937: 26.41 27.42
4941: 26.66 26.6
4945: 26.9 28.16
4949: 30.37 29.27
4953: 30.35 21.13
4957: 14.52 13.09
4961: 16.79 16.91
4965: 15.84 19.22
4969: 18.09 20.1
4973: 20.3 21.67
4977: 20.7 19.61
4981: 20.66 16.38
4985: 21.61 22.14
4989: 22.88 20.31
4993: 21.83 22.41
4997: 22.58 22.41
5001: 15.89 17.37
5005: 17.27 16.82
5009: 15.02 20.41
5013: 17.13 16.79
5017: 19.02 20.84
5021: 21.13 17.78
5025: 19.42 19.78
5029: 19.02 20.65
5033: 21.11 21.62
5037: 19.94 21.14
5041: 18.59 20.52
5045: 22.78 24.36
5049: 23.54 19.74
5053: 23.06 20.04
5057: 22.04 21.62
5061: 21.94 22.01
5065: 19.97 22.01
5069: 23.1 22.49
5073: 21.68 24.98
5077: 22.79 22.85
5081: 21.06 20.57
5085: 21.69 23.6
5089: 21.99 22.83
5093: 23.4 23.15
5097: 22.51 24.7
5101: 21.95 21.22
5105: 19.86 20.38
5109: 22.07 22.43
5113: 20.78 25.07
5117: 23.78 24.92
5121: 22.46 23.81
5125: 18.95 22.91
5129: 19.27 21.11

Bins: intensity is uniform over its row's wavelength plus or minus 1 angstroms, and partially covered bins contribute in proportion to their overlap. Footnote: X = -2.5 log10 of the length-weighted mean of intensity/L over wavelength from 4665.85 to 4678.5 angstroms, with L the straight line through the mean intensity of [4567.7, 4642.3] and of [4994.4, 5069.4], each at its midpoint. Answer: 0.08 mag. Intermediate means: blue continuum 20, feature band 18.5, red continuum 20.3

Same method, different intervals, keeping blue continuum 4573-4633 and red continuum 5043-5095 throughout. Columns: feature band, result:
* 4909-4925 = -0.149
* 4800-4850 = 0.175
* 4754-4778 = 0.214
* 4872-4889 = 0.089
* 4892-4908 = -0.039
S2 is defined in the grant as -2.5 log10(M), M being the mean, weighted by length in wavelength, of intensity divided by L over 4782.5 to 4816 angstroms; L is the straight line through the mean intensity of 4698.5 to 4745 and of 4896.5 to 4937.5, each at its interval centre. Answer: 0.27 mag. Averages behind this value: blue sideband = 20.8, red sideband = 24.5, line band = 17.4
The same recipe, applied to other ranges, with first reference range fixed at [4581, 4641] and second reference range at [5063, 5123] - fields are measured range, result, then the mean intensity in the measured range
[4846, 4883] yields 0.141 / 18.6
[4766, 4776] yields 0.376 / 14.6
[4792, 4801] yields 0.103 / 18.9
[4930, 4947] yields -0.223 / 26.5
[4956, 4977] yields 0.216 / 17.8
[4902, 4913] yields -0.125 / 24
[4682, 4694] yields 0.080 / 18.7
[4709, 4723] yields 0.005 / 20.2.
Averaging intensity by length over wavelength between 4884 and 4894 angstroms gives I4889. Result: 20.5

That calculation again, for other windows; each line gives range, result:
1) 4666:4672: 18.7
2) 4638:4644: 18.9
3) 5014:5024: 19.1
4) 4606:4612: 19.4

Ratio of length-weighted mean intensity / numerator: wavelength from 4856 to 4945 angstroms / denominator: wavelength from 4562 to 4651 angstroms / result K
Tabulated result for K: 1.12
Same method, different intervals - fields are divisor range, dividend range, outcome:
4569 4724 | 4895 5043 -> 1.09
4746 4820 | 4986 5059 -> 1.15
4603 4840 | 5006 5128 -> 1.11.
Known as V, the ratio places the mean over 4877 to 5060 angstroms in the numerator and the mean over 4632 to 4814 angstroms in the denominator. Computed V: 1.1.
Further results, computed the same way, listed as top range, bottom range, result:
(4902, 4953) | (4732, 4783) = 1.38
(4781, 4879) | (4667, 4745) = 0.89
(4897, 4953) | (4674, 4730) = 1.28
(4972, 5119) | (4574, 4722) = 1.06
